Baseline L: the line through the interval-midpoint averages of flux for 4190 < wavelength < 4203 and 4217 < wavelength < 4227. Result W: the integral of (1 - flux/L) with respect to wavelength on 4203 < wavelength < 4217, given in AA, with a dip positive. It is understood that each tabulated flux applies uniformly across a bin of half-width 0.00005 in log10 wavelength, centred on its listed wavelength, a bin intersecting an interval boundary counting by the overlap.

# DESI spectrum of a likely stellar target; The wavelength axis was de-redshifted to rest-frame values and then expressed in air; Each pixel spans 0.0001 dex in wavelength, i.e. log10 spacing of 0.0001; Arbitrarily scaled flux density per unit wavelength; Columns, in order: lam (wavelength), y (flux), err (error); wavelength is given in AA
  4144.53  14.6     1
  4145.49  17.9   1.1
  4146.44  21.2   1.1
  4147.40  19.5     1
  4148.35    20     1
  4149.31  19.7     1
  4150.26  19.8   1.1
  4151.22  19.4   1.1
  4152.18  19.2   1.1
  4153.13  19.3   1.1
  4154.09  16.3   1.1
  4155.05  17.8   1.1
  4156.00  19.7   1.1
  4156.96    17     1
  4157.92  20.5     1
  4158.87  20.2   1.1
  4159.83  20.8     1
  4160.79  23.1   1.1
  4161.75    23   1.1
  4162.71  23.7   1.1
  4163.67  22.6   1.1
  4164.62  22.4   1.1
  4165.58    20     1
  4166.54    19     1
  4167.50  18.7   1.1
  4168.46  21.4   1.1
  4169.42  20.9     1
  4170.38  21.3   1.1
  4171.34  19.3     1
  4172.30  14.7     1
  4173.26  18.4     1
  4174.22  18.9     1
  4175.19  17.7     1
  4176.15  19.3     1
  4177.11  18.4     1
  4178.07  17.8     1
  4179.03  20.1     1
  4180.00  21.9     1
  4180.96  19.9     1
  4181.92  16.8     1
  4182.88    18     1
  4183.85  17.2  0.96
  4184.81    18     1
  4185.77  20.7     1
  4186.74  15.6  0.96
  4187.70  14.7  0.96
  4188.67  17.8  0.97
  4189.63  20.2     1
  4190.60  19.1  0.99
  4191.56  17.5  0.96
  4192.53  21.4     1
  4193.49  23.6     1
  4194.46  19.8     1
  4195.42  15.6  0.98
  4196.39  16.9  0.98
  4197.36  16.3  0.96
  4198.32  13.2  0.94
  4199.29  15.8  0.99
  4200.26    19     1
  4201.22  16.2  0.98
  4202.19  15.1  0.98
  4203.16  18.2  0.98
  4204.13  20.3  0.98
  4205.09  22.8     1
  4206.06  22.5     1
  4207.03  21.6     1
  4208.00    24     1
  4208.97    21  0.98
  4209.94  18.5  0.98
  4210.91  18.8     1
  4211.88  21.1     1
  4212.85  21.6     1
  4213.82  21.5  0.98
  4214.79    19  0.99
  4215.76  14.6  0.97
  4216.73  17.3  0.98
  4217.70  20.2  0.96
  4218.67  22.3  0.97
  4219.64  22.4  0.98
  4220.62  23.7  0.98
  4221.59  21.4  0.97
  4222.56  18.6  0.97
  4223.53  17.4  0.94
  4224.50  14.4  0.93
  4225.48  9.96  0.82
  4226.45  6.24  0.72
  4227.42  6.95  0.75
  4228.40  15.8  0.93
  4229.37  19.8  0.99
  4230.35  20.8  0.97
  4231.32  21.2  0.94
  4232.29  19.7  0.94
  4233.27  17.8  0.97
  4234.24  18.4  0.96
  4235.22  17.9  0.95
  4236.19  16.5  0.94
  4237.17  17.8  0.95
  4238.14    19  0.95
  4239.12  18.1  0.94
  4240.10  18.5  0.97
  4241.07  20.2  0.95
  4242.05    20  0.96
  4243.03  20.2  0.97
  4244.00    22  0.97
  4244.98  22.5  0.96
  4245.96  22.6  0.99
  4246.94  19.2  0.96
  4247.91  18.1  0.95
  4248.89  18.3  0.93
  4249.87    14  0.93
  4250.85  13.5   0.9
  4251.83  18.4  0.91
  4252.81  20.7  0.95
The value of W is -2.1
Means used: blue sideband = 17.7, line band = 20.3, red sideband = 17.6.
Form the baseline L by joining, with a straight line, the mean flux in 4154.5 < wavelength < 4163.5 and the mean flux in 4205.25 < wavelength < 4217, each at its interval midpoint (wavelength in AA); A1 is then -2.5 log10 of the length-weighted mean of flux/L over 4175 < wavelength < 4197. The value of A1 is 0.10 mag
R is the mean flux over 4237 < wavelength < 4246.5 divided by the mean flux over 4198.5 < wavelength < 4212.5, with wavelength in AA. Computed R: 1.03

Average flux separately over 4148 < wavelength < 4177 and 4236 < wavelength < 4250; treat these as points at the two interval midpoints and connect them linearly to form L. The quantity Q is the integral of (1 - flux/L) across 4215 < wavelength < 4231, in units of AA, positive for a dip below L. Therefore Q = 1.9 AA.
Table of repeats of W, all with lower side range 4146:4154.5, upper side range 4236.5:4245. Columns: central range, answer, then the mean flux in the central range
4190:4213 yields 0.4 AA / 19.1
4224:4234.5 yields 2.2 AA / 15.5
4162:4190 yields 0.4 AA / 19.2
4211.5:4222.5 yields -0.5 AA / 20.4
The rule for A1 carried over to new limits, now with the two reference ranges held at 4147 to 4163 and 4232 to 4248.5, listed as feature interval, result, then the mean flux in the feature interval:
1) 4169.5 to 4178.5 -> 0.07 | 18.5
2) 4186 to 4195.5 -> 0.05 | 18.7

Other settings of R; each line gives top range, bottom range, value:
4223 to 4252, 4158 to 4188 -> 0.90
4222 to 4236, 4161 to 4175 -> 0.79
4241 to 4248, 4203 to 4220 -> 1.02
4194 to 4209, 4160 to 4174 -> 0.90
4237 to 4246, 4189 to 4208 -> 1.07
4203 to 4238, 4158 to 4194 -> 0.95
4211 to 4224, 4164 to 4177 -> 1.03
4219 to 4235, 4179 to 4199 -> 0.94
